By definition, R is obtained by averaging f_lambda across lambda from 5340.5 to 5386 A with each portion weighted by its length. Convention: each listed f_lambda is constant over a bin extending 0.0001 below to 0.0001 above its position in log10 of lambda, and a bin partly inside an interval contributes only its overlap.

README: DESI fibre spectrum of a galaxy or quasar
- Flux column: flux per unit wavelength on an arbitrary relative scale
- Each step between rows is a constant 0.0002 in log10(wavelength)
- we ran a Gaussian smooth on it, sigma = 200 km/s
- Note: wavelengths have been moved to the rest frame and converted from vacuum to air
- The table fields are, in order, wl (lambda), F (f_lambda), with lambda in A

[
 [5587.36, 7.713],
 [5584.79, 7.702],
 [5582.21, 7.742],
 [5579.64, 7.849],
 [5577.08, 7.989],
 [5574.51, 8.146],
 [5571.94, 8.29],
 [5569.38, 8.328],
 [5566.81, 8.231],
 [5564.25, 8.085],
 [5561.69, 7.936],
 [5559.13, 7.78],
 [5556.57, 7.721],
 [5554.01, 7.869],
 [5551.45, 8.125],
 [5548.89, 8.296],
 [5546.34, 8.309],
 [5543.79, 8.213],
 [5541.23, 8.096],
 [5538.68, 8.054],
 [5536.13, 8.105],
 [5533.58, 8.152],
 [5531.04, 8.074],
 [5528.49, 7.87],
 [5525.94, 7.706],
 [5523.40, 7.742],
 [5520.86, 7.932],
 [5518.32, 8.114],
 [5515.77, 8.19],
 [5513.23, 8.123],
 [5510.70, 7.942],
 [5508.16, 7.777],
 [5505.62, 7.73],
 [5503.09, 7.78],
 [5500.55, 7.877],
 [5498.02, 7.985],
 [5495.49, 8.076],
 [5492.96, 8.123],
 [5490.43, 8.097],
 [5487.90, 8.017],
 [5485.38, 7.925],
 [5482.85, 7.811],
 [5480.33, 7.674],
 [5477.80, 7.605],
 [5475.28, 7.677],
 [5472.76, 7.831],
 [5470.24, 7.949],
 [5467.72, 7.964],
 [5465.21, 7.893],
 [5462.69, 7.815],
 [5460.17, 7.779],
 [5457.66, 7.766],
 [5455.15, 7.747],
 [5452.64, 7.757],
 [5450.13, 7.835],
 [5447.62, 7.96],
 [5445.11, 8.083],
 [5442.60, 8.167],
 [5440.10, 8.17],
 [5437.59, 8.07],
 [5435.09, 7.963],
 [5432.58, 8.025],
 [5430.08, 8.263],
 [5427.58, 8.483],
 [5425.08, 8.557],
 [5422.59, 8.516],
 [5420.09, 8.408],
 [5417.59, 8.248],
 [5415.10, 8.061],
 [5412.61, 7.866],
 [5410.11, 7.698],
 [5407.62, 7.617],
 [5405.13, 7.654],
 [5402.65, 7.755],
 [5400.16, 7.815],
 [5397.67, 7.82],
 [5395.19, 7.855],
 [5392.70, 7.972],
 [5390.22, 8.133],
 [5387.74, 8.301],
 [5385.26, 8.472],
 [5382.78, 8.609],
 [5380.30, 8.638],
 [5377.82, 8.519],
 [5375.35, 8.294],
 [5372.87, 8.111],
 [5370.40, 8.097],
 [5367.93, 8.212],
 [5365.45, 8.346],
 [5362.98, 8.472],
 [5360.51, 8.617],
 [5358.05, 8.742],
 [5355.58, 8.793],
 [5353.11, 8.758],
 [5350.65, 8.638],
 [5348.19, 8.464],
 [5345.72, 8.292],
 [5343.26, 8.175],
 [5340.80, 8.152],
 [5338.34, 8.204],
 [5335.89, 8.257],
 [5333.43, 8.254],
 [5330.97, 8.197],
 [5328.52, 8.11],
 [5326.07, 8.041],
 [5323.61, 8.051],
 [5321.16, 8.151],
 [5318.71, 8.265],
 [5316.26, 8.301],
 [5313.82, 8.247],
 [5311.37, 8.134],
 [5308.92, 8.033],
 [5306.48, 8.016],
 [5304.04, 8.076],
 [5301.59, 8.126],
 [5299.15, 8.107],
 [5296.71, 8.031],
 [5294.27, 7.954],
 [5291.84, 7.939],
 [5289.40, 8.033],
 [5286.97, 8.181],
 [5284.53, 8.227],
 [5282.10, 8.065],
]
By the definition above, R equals 8.45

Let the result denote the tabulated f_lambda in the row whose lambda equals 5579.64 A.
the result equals 7.849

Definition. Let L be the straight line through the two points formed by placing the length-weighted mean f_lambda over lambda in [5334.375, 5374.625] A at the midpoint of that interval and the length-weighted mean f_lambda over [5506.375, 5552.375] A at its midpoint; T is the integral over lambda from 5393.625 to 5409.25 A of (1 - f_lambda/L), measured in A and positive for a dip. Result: 1.0 A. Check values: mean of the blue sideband 8.39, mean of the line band 7.76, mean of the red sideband 8.04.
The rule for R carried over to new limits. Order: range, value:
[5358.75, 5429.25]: 8.19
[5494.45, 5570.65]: 8.01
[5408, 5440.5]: 8.16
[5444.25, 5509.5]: 7.87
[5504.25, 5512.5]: 7.84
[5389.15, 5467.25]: 7.99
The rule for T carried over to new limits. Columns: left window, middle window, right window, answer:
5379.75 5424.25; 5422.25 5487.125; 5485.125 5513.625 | 0.4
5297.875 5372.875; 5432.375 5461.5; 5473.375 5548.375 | 0.5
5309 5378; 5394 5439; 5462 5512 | 0.3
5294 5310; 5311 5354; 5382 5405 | -1.1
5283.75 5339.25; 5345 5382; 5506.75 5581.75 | -1.7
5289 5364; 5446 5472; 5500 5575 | 0.8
